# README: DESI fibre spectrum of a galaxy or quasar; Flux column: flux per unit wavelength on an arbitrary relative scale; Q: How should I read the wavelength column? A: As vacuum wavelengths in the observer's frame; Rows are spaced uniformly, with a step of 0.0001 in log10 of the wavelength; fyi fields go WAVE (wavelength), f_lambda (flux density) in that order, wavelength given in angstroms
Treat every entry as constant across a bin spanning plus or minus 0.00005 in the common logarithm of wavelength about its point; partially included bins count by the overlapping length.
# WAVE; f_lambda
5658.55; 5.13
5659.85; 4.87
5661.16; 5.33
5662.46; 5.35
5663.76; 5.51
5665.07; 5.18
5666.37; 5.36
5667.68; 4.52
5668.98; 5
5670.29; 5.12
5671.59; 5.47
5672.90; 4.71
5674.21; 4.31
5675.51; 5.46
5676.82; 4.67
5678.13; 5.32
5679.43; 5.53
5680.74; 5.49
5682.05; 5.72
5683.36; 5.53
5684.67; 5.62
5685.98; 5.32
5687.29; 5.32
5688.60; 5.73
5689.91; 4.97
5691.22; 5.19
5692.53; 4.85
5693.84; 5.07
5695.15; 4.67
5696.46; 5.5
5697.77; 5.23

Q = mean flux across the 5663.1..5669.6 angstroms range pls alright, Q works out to 5.12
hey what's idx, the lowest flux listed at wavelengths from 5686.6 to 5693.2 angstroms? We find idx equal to 4.85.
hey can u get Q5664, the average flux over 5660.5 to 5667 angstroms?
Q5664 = 5.35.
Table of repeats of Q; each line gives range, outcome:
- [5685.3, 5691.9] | 5.3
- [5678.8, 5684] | 5.56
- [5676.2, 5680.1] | 5.18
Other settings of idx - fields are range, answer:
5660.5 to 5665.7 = 5.18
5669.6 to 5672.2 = 5.12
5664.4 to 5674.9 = 4.31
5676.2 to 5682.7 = 4.67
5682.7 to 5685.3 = 5.53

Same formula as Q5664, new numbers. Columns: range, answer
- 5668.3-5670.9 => 5.05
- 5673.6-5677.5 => 4.82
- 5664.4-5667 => 5.27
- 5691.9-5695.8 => 4.87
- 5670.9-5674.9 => 4.85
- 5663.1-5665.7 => 5.34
